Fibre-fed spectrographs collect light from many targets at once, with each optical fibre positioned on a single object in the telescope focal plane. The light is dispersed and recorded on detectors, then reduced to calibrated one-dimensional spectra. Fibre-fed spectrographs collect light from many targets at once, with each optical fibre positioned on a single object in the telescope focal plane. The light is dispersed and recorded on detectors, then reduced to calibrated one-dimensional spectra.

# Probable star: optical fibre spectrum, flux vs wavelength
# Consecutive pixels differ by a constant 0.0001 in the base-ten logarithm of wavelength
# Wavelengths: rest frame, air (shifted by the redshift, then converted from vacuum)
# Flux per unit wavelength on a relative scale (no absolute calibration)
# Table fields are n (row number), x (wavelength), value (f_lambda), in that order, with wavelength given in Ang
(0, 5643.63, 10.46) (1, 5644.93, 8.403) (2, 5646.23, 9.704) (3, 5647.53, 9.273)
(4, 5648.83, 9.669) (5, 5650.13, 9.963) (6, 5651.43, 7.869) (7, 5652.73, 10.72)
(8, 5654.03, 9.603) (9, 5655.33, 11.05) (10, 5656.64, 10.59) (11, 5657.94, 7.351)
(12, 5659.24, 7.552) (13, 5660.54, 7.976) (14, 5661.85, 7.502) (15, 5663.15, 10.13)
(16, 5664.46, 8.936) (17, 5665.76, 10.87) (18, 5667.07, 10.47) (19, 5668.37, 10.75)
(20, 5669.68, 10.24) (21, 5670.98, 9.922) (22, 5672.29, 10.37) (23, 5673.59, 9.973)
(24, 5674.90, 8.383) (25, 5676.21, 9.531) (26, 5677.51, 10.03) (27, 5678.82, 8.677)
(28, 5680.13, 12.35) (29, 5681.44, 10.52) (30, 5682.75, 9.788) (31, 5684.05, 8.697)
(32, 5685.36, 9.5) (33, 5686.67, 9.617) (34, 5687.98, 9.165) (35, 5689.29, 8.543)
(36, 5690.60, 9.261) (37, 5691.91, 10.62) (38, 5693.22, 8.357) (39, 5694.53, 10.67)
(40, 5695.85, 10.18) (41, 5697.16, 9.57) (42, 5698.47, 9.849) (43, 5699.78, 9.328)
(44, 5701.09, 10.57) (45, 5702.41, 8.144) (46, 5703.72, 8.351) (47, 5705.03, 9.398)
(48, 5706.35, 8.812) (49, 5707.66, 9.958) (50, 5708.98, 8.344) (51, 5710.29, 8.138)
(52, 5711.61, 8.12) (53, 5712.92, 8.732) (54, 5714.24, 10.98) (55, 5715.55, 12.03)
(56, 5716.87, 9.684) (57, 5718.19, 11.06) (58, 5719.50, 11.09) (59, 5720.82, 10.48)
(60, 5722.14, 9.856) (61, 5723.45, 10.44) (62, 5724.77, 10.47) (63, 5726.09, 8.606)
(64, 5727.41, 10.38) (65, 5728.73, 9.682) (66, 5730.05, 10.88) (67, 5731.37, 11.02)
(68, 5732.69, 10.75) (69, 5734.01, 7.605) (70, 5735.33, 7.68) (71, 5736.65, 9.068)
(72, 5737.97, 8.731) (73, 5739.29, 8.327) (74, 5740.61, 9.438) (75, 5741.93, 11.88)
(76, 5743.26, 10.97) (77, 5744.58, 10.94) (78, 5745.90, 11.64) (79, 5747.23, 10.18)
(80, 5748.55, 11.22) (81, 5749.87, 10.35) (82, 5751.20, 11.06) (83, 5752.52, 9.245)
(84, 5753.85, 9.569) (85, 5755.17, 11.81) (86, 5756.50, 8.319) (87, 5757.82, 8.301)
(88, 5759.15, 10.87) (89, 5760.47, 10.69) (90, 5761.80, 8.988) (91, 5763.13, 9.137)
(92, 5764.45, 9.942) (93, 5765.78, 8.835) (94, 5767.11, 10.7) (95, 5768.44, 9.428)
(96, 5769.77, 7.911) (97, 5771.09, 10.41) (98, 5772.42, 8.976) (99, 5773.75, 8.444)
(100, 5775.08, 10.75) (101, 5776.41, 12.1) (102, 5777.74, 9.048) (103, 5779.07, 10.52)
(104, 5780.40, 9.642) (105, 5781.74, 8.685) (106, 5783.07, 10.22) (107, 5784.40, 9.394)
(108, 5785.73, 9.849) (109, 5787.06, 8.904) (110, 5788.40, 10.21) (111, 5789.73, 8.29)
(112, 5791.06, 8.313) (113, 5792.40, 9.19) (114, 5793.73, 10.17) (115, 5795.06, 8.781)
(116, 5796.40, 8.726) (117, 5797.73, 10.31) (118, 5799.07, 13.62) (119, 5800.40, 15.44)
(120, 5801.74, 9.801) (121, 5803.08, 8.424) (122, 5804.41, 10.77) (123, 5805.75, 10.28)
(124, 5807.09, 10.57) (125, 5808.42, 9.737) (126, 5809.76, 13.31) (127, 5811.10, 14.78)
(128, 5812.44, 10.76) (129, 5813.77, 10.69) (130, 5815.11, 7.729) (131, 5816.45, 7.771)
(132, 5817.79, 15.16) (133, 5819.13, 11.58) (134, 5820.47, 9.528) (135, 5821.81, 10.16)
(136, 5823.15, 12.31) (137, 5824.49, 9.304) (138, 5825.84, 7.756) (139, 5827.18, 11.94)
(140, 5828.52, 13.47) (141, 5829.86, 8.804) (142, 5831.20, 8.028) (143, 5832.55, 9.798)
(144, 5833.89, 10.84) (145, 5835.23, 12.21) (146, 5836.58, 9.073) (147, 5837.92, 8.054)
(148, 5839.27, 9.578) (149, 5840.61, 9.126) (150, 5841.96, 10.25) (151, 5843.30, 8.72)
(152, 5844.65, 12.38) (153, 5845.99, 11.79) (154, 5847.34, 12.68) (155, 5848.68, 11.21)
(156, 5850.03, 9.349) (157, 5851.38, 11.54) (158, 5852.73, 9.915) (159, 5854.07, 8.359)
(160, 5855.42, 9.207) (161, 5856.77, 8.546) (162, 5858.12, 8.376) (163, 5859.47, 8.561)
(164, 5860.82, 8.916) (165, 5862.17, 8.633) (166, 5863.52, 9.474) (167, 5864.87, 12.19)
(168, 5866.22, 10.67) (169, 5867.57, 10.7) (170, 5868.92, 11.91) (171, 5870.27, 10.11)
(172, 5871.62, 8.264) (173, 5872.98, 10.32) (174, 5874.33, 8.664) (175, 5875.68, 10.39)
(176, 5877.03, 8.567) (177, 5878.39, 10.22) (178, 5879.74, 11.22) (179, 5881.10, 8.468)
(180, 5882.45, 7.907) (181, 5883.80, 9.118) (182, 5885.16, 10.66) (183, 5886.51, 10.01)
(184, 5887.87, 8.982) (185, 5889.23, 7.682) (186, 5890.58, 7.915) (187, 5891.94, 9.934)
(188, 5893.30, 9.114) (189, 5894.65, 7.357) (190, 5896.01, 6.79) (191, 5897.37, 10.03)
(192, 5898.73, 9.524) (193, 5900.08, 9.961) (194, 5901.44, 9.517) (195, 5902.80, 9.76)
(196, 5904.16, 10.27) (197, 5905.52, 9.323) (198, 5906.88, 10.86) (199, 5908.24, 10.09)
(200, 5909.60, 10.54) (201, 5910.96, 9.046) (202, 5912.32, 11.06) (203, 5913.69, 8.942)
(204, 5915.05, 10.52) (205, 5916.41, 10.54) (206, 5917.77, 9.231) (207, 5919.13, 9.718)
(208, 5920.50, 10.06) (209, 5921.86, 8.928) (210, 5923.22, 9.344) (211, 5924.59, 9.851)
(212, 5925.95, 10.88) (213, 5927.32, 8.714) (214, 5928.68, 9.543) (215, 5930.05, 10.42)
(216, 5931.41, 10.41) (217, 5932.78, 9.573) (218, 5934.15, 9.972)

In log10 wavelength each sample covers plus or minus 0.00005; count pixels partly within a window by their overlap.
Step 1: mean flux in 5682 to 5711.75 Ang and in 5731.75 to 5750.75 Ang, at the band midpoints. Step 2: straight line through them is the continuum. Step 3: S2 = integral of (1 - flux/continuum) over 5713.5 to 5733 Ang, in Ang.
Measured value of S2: -1.6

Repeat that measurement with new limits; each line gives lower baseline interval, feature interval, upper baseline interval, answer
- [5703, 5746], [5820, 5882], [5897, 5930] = -0.98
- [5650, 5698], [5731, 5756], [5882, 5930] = -1.27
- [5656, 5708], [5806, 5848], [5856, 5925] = -4.58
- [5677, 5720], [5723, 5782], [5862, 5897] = -1.76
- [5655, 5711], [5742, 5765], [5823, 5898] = -1.59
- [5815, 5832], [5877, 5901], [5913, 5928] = 1.97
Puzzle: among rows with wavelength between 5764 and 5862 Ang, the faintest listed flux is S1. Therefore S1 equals 7.729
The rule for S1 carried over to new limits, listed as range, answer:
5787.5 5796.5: 8.29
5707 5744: 7.605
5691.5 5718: 8.12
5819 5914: 6.79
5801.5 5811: 8.424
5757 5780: 7.911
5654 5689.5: 7.351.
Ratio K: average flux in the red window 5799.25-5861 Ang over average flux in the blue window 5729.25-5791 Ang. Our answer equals 1.06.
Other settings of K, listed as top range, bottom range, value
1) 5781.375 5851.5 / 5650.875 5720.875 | 1.08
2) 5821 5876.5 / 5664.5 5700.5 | 1.02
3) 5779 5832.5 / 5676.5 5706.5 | 1.08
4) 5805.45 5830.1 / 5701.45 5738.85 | 1.13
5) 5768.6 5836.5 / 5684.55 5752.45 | 1.05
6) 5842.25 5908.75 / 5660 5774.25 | 0.99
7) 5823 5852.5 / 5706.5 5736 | 1.05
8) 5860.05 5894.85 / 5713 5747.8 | 0.94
